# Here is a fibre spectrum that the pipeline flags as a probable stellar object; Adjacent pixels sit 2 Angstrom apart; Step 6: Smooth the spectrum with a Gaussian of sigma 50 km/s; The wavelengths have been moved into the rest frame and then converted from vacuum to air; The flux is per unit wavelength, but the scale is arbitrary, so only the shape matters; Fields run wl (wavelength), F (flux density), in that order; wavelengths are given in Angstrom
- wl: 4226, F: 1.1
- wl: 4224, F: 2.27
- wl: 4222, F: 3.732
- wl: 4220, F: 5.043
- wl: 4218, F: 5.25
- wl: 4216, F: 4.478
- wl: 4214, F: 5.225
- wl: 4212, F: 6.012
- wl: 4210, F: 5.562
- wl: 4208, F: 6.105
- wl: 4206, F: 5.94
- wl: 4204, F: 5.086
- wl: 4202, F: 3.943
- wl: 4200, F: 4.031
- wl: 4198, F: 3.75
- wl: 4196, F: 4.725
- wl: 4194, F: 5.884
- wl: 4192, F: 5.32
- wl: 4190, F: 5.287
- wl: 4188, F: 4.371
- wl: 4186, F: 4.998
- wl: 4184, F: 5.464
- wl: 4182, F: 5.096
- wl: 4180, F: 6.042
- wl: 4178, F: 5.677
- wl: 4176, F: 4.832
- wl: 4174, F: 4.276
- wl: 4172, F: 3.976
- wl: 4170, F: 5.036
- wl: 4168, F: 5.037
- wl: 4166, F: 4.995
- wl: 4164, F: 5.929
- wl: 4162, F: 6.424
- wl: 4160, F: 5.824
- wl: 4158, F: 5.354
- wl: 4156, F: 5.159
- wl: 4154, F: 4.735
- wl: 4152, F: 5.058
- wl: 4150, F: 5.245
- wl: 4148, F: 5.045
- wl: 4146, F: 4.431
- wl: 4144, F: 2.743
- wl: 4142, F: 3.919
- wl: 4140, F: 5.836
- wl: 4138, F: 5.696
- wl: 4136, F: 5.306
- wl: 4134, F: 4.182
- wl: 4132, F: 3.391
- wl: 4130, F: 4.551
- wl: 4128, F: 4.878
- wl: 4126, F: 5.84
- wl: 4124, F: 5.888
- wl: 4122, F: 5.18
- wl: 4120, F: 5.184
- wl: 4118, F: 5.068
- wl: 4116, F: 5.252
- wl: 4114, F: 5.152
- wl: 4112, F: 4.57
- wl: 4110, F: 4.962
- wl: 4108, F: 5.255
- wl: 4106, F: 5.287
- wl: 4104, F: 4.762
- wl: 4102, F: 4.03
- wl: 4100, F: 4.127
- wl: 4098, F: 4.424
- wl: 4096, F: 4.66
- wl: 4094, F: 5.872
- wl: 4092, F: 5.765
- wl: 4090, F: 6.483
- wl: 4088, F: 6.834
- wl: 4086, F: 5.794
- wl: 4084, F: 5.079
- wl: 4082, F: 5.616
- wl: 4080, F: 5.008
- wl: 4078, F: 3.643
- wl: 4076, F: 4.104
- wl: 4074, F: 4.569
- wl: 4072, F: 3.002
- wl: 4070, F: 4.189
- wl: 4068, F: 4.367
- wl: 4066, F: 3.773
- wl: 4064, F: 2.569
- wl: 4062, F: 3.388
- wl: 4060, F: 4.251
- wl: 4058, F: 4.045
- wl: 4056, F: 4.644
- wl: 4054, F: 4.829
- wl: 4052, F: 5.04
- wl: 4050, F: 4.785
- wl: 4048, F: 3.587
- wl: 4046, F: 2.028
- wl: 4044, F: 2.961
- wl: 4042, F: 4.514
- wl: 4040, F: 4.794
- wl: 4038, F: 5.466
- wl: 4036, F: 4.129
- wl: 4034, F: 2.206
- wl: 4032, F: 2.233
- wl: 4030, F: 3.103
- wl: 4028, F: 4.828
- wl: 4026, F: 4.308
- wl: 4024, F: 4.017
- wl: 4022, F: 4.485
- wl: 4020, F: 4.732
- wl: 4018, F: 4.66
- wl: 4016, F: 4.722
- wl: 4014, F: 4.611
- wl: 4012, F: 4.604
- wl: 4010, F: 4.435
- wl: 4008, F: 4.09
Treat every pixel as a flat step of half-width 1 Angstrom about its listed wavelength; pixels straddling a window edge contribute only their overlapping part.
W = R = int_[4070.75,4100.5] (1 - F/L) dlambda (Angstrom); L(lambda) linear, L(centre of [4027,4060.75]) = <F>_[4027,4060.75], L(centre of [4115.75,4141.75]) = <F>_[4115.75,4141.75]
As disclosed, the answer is -3.3 Angstrom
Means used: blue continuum 3.97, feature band 5.01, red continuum 5.06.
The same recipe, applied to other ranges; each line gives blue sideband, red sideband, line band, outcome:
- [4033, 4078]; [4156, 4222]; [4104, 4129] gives -3.9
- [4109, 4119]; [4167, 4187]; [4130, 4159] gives 1.8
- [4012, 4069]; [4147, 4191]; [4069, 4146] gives -4.4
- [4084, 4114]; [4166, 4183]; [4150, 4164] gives -1.1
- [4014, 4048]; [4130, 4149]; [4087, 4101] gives -3.9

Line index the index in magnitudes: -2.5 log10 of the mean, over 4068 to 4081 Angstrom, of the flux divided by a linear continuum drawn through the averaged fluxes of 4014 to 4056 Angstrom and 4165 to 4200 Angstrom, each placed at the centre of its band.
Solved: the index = 0.06 mag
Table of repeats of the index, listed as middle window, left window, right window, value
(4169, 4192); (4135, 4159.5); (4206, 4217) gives 0.04 mag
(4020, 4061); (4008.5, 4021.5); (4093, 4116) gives 0.16 mag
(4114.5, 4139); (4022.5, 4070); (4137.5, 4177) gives -0.08 mag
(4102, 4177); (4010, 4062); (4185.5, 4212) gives -0.06 mag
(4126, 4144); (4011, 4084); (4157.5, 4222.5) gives 0.01 mag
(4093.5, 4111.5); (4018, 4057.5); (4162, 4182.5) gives -0.05 mag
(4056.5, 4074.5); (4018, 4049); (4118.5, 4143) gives 0.12 mag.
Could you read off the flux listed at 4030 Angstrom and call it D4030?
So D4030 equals 3.103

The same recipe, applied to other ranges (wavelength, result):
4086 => 5.794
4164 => 5.929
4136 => 5.306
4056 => 4.644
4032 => 2.233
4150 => 5.245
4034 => 2.206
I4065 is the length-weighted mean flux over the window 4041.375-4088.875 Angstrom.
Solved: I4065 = 4.27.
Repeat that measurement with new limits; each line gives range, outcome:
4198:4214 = 5.15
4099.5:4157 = 4.86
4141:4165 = 4.99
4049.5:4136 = 4.76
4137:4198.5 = 5.05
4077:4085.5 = 4.89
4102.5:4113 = 4.92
